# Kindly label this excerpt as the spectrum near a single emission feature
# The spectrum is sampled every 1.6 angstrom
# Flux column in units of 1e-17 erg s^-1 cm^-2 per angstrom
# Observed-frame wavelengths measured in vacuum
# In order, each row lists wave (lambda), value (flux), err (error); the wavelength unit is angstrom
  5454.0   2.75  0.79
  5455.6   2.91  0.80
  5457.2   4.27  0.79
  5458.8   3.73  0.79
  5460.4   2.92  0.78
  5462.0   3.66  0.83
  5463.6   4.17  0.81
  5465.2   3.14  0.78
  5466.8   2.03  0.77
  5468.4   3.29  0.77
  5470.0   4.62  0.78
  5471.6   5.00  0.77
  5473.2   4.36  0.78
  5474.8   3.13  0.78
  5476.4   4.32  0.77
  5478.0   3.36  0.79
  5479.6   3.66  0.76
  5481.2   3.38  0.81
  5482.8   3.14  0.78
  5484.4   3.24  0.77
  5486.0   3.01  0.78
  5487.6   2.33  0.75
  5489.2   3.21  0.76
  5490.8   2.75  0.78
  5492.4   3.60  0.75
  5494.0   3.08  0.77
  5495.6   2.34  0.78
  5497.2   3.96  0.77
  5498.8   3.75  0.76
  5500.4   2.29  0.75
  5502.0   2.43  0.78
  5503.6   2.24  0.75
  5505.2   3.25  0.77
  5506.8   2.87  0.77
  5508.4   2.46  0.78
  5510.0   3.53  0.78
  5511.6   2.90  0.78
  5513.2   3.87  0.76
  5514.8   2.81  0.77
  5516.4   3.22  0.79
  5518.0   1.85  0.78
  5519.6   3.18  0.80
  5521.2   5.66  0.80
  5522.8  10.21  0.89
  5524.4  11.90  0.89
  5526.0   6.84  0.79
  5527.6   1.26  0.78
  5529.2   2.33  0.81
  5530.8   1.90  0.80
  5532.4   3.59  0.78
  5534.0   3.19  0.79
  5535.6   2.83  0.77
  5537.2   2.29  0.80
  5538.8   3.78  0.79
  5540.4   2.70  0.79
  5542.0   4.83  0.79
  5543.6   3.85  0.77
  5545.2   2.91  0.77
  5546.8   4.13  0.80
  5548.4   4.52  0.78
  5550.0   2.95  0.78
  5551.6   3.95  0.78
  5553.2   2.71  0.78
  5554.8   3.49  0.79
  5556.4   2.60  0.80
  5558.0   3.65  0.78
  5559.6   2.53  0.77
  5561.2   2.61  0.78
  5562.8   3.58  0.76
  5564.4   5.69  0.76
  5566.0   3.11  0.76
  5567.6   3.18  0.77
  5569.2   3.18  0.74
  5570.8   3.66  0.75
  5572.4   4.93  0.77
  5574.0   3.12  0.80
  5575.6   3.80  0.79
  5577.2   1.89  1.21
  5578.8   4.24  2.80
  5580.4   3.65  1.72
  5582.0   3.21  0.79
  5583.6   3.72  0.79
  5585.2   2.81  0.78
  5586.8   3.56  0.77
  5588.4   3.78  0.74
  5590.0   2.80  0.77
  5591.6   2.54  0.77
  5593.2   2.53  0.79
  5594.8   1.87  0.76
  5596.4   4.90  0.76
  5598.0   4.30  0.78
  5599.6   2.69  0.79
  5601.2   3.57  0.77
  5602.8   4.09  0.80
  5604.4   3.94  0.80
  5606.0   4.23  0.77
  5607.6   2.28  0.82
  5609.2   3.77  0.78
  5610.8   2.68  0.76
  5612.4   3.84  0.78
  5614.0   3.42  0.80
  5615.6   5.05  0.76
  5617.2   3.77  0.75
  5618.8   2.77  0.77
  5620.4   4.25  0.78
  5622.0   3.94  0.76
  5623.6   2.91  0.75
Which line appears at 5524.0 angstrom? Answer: H-beta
